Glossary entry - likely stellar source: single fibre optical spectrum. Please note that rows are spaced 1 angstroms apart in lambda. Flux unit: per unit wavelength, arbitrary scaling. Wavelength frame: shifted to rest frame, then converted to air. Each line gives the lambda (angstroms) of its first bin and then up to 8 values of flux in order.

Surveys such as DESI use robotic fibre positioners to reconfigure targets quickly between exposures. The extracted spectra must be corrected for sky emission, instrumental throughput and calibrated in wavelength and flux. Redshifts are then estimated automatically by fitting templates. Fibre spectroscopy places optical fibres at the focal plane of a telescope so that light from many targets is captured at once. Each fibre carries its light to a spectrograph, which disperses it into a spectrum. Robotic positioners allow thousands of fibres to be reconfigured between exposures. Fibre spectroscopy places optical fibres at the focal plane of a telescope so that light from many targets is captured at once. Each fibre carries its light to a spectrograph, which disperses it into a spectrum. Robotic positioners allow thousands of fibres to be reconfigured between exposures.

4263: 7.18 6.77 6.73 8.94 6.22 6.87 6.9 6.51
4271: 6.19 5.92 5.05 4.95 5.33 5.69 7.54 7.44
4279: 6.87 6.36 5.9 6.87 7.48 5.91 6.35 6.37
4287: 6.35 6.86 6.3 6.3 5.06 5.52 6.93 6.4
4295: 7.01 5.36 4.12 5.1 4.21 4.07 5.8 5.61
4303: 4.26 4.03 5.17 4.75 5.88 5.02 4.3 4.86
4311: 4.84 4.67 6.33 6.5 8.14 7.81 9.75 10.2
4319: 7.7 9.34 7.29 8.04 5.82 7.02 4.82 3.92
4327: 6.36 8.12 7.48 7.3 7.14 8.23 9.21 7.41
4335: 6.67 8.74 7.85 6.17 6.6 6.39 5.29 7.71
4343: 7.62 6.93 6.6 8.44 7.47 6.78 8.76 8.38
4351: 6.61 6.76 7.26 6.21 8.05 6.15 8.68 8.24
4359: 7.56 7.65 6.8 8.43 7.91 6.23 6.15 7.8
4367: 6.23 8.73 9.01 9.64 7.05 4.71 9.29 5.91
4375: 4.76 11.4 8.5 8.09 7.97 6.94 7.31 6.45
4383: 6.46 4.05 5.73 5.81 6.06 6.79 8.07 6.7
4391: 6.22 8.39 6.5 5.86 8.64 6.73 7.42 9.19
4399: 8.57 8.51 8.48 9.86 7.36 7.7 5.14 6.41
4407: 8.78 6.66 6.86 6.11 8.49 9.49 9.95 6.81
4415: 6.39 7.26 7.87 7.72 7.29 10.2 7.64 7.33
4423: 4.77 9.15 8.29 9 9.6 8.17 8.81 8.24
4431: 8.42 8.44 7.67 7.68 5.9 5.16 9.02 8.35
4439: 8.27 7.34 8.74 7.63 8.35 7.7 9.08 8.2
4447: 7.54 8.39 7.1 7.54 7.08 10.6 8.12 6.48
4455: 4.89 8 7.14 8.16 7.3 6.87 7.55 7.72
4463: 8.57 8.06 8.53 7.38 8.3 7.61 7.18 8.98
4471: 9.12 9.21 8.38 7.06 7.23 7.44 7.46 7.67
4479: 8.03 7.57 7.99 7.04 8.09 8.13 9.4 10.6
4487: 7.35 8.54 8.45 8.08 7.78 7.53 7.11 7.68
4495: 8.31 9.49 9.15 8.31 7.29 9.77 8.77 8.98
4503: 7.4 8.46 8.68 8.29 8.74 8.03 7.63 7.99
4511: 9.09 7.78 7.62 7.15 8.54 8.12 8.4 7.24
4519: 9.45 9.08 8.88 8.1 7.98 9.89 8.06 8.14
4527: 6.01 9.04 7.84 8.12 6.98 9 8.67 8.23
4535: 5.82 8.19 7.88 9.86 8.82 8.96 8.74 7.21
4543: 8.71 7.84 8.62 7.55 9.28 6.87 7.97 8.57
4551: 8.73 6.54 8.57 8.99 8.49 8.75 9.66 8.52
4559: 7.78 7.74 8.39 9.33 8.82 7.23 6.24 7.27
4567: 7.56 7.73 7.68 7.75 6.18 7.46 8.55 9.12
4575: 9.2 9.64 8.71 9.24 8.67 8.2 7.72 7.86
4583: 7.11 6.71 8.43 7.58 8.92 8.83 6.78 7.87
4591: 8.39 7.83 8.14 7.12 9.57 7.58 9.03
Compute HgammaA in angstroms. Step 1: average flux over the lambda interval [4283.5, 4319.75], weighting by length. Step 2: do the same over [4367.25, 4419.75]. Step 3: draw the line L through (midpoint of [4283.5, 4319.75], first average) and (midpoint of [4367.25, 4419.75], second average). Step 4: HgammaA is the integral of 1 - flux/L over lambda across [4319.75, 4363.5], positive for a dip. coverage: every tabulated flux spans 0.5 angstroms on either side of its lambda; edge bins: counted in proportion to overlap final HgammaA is -4.39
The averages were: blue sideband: 5.96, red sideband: 7.43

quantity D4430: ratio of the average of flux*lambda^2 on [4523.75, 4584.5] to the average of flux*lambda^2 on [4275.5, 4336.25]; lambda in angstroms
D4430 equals 1.4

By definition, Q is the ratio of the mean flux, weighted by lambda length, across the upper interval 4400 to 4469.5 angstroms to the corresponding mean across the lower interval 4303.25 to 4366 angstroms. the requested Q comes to 1.12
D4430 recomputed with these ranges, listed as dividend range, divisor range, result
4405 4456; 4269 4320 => 1.36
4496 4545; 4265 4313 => 1.57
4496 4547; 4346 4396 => 1.22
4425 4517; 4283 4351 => 1.32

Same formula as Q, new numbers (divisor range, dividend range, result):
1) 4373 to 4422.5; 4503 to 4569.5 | 1.10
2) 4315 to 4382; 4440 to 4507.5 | 1.08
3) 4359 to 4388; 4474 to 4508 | 1.14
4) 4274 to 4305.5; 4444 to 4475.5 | 1.34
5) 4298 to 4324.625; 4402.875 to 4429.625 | 1.26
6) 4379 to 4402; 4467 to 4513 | 1.15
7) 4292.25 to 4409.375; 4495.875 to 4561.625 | 1.19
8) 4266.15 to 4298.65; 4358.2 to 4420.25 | 1.20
